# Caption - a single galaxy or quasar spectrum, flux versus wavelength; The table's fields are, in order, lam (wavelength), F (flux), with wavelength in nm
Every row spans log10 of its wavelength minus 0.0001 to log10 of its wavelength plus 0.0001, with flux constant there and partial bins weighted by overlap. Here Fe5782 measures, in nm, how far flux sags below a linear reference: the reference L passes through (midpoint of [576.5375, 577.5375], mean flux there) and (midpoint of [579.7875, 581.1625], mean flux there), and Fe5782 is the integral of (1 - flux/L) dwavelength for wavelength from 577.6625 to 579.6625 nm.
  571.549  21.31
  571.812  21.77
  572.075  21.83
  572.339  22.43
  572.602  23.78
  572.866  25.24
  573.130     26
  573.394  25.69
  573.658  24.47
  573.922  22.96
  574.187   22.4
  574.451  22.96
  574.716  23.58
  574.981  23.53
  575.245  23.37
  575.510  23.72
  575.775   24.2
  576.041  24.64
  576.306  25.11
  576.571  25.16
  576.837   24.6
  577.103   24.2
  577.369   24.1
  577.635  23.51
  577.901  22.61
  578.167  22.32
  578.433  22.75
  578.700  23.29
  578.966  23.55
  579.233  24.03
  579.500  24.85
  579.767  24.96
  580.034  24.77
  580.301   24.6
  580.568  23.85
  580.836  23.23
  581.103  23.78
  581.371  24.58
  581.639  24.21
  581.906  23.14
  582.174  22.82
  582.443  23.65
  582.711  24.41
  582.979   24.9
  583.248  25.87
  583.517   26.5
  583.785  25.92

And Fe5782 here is 0.07 nm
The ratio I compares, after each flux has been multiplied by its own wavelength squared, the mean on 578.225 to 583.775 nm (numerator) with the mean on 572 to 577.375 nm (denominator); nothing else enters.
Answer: 1.0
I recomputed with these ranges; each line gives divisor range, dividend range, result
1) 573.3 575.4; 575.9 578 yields 1.04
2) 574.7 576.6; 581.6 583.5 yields 1.03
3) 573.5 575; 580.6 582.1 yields 1.04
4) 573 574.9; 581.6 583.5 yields 1.04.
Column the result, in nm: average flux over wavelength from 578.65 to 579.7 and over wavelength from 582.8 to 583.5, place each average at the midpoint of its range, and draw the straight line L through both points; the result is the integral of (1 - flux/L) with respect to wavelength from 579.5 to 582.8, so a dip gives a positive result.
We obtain 0.097 nm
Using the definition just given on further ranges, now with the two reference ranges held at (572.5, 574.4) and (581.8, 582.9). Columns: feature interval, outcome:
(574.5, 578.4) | 0.03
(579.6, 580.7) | -0.04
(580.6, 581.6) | -0.01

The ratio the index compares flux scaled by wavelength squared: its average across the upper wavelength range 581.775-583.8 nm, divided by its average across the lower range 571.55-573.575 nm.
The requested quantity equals 1.1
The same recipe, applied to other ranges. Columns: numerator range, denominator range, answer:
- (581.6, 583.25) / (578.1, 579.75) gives 1.03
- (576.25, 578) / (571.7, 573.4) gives 1.04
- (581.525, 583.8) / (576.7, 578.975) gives 1.07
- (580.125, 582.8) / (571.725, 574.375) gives 1.04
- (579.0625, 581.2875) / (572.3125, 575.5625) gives 1.04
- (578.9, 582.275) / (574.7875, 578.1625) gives 1.02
